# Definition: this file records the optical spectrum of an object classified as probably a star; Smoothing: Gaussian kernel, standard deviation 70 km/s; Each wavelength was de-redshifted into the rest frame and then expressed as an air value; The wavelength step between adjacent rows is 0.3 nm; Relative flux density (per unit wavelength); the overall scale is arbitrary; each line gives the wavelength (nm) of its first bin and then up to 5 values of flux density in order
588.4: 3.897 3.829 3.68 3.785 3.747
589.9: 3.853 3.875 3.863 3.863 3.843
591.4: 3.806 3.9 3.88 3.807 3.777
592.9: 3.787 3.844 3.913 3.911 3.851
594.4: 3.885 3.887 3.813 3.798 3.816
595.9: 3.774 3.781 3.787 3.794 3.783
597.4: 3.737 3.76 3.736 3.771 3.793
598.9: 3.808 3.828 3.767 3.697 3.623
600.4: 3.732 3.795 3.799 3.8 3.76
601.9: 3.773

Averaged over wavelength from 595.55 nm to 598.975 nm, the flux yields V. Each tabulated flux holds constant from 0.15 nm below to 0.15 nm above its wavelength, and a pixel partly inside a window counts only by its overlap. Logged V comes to 3.78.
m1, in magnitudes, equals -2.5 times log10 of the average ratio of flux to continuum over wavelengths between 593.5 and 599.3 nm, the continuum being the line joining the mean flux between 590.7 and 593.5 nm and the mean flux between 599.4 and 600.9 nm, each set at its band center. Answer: -0.01 mag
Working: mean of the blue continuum 3.84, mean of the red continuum 3.72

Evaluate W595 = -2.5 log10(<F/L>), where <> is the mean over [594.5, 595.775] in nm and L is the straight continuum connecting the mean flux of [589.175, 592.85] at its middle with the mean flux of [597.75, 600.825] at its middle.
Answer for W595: -0.01 mag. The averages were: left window 3.83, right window 3.75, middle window 3.83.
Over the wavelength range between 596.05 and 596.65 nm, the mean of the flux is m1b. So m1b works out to 3.78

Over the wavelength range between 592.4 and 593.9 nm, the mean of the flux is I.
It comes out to 3.84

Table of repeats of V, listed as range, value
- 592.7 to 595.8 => 3.85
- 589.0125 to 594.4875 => 3.84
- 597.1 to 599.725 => 3.77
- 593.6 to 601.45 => 3.79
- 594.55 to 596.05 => 3.82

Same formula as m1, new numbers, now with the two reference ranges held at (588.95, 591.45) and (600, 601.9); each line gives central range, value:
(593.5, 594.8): -0.03 mag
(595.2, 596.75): 0.00 mag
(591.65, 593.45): -0.01 mag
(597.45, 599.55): 0.00 mag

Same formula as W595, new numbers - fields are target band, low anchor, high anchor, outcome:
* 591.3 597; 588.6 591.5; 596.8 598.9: -0.01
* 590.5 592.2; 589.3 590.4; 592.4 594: -0.01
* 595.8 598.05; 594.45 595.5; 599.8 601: 0.01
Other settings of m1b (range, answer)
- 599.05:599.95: 3.76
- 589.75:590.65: 3.86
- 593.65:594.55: 3.88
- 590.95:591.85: 3.85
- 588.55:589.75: 3.76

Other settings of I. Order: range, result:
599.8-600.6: 3.69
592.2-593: 3.79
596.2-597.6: 3.78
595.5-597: 3.79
